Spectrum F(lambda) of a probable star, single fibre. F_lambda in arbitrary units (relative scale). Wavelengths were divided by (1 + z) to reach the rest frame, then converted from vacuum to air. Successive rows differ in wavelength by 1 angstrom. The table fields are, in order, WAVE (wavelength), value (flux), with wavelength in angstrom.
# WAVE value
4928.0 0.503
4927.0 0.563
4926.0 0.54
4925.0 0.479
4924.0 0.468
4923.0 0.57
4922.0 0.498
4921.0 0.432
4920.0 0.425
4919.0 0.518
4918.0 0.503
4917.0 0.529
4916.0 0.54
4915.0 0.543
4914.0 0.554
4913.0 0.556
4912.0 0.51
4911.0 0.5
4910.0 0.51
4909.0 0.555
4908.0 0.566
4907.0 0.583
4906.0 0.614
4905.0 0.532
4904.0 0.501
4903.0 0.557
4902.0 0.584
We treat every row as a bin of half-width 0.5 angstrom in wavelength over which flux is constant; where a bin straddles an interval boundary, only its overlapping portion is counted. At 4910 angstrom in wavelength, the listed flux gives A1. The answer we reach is 0.51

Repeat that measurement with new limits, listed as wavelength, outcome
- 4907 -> 0.583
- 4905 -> 0.532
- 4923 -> 0.57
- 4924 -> 0.468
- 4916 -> 0.54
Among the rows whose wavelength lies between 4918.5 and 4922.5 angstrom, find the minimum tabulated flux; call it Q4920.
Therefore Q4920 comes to 0.425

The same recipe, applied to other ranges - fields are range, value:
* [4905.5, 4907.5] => 0.583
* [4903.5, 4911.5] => 0.5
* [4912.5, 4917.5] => 0.529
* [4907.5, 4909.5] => 0.555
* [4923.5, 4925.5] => 0.468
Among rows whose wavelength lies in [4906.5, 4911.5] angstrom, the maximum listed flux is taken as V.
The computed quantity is 0.583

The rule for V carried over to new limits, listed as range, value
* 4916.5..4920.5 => 0.529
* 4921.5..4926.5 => 0.57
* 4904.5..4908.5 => 0.614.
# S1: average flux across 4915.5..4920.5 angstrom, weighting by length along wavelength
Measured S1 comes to 0.503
